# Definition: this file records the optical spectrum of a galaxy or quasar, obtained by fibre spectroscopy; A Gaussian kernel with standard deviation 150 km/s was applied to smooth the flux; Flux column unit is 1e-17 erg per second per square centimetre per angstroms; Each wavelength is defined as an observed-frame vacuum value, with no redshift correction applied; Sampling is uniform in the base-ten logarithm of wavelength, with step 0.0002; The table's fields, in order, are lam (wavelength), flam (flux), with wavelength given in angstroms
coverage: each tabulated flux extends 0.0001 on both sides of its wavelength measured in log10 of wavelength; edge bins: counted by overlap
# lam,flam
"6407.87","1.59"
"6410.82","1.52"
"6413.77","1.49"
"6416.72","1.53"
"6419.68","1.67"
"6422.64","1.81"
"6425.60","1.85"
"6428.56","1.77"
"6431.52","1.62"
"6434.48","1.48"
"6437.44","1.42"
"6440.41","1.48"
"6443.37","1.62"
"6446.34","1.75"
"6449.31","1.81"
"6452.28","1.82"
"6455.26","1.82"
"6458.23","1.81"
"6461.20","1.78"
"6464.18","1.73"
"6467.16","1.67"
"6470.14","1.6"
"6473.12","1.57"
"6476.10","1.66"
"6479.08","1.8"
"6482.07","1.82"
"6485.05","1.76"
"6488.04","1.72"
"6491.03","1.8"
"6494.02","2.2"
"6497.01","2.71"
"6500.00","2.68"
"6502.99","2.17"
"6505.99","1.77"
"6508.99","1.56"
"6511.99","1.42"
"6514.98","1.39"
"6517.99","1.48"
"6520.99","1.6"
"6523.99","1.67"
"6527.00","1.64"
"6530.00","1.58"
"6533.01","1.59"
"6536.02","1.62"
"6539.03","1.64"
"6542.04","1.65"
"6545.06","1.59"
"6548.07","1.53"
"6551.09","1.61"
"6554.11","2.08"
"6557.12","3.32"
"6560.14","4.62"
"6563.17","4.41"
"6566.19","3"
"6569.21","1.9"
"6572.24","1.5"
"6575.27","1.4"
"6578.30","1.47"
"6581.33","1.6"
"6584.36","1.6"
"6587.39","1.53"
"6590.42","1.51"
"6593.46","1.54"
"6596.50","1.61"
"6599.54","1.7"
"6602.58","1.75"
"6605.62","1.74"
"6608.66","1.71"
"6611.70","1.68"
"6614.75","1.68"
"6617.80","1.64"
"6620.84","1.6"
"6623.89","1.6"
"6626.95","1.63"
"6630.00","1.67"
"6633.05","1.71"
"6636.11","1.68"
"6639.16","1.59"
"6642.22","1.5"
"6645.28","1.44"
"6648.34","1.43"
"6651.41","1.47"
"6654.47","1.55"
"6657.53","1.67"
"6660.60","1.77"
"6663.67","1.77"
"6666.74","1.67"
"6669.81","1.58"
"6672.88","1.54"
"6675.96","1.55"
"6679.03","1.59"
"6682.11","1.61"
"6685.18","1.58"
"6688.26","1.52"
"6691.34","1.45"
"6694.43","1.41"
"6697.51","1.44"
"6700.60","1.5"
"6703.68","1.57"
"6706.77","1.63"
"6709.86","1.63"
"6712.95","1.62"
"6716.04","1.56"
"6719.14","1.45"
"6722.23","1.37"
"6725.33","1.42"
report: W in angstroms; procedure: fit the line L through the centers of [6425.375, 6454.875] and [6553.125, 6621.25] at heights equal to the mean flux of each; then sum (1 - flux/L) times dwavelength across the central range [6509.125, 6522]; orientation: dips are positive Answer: 2.60 angstroms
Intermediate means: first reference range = 1.66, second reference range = 2.03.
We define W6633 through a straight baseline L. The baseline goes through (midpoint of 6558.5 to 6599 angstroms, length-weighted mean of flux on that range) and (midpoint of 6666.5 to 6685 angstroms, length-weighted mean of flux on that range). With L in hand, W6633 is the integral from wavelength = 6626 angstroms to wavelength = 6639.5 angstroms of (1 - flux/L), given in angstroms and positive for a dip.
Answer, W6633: 1.2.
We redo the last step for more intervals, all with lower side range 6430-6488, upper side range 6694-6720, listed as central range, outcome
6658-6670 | -1.08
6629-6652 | 0.27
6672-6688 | -0.14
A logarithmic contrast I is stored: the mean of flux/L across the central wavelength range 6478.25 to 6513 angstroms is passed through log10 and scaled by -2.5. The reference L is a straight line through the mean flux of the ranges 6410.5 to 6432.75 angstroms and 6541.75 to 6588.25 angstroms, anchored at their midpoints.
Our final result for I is -0.01 mag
